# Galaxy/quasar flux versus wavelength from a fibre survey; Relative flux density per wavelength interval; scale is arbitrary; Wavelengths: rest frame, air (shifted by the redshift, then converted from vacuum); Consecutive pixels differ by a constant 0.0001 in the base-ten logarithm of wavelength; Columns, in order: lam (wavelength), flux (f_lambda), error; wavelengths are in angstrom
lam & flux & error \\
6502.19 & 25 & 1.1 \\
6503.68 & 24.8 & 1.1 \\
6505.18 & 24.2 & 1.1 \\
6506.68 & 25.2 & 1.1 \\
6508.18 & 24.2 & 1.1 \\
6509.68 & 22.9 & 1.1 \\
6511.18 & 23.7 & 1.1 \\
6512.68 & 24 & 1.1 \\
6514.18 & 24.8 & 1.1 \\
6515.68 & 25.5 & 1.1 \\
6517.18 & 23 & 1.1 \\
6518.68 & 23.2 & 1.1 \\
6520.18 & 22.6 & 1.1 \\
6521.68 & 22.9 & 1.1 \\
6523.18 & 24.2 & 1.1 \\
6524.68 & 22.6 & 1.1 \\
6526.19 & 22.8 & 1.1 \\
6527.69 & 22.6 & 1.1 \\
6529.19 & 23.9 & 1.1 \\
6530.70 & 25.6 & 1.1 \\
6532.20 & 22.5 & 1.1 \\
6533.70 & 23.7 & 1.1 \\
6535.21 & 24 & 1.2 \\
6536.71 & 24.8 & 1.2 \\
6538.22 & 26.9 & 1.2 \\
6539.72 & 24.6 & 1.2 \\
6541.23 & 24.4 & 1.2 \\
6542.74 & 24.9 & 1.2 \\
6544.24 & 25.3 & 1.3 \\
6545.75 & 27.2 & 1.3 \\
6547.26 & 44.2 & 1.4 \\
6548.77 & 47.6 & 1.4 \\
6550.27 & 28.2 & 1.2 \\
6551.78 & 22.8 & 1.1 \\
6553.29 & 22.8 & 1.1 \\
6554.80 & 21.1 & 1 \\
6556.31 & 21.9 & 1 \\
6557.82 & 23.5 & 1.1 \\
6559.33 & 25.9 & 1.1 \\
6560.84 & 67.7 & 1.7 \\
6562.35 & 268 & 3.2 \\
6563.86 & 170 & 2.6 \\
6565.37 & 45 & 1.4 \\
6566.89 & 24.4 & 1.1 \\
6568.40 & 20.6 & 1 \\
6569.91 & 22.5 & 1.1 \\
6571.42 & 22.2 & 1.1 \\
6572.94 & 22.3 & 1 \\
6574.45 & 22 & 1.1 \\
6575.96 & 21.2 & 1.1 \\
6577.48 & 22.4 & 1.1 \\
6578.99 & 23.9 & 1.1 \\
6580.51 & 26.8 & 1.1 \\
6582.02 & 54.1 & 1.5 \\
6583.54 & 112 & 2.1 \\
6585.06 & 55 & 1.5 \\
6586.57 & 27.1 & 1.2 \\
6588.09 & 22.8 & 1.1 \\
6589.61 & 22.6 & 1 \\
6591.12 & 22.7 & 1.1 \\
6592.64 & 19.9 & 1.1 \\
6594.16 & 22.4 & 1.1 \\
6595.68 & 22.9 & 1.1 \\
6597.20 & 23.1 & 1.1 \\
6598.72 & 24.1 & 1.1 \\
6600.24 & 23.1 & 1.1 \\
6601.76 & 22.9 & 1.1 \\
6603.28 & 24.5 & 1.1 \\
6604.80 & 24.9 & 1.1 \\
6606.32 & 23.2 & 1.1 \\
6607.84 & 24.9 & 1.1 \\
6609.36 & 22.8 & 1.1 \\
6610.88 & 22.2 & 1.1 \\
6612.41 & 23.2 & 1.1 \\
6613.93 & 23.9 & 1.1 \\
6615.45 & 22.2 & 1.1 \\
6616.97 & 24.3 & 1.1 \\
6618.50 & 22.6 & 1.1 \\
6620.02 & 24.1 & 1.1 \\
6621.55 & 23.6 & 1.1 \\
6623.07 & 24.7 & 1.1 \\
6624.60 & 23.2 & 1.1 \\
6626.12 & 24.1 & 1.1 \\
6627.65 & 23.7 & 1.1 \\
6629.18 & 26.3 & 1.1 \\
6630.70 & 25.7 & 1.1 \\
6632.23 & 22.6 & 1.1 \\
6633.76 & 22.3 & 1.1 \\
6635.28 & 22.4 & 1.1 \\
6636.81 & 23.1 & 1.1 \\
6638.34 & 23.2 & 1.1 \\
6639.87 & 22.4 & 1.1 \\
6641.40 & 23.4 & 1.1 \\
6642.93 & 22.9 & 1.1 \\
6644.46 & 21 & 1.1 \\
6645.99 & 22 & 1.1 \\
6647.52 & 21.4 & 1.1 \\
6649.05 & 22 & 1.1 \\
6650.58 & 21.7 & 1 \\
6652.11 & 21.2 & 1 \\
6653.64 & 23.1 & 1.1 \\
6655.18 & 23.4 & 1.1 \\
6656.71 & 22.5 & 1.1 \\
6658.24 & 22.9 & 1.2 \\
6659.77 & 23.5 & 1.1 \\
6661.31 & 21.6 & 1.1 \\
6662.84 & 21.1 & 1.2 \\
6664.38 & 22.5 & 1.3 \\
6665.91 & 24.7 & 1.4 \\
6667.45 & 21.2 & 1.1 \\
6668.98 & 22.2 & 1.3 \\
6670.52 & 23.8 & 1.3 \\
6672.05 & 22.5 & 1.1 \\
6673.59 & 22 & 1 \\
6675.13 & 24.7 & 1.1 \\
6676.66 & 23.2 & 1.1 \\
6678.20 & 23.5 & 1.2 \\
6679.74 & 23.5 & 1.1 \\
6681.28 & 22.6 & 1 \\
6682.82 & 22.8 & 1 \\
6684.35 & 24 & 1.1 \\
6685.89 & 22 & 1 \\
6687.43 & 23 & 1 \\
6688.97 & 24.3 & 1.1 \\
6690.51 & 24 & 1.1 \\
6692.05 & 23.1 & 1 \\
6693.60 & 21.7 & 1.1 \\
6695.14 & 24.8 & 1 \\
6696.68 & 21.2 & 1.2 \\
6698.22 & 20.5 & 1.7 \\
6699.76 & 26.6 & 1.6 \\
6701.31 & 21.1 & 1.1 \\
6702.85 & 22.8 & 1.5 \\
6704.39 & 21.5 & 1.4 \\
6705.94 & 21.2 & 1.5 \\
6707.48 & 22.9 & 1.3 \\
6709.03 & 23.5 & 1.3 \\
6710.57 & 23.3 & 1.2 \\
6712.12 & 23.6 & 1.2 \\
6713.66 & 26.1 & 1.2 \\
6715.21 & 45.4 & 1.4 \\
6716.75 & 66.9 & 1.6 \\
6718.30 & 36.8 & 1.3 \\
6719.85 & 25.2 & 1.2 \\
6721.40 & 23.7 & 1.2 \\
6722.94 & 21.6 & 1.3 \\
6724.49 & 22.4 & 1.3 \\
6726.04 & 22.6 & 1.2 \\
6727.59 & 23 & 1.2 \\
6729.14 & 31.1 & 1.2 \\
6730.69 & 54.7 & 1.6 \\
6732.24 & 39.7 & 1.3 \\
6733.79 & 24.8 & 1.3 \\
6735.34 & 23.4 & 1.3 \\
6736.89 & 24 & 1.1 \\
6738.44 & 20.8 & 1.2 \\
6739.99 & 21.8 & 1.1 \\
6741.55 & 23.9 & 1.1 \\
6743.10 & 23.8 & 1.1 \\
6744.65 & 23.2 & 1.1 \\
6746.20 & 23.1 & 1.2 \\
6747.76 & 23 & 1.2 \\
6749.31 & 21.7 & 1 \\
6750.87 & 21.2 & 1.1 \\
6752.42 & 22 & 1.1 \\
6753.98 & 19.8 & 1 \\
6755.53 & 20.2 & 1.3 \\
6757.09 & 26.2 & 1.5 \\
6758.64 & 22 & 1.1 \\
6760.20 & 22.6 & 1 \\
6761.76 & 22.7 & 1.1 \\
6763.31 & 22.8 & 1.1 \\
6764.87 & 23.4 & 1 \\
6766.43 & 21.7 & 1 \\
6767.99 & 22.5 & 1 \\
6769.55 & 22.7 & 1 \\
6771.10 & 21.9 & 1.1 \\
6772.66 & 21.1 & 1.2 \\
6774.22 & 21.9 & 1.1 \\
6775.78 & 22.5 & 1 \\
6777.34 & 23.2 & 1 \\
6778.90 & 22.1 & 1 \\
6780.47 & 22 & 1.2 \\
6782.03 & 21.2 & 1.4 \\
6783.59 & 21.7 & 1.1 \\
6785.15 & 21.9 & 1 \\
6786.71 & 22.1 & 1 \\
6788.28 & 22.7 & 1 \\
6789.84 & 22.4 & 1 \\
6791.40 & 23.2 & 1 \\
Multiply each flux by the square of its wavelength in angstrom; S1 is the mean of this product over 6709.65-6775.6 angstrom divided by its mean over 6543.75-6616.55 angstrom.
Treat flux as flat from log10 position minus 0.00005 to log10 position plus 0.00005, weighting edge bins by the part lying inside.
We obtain 0.7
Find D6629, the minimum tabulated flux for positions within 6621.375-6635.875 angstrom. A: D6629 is 22.3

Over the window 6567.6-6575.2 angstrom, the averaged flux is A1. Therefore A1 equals 21.9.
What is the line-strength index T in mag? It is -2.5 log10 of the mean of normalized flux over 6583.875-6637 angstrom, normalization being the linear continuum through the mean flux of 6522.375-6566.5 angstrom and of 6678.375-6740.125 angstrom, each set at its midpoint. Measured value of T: 0.37 mag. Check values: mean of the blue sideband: 41.2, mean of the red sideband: 26.5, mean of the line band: 25.1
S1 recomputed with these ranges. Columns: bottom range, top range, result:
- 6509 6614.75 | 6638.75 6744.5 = 0.79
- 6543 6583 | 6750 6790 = 0.53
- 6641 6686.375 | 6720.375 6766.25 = 1.11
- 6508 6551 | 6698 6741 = 1.15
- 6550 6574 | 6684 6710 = 0.46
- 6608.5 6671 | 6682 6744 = 1.18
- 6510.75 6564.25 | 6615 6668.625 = 0.65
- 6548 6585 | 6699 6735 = 0.63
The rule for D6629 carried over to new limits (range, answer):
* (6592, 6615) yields 19.9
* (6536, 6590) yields 20.6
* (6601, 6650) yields 21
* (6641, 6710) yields 20.5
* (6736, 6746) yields 20.8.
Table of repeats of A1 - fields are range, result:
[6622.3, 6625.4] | 24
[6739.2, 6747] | 23.1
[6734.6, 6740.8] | 22.5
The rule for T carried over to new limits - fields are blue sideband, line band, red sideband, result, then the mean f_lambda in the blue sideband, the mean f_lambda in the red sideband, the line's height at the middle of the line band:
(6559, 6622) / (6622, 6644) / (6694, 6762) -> 0.405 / 37.9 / 26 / 34.2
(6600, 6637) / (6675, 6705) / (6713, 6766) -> 0.113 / 23.6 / 26.9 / 25.6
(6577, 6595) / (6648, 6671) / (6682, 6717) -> 0.281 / 36.1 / 25.3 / 29.1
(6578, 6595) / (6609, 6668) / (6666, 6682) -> 0.233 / 36.9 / 23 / 28.6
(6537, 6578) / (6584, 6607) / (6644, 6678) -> 0.304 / 42.1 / 22.5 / 34.9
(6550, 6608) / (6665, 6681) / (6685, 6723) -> 0.265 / 39.1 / 26.4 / 29.5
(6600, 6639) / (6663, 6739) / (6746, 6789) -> -0.135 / 23.6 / 22.2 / 22.8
